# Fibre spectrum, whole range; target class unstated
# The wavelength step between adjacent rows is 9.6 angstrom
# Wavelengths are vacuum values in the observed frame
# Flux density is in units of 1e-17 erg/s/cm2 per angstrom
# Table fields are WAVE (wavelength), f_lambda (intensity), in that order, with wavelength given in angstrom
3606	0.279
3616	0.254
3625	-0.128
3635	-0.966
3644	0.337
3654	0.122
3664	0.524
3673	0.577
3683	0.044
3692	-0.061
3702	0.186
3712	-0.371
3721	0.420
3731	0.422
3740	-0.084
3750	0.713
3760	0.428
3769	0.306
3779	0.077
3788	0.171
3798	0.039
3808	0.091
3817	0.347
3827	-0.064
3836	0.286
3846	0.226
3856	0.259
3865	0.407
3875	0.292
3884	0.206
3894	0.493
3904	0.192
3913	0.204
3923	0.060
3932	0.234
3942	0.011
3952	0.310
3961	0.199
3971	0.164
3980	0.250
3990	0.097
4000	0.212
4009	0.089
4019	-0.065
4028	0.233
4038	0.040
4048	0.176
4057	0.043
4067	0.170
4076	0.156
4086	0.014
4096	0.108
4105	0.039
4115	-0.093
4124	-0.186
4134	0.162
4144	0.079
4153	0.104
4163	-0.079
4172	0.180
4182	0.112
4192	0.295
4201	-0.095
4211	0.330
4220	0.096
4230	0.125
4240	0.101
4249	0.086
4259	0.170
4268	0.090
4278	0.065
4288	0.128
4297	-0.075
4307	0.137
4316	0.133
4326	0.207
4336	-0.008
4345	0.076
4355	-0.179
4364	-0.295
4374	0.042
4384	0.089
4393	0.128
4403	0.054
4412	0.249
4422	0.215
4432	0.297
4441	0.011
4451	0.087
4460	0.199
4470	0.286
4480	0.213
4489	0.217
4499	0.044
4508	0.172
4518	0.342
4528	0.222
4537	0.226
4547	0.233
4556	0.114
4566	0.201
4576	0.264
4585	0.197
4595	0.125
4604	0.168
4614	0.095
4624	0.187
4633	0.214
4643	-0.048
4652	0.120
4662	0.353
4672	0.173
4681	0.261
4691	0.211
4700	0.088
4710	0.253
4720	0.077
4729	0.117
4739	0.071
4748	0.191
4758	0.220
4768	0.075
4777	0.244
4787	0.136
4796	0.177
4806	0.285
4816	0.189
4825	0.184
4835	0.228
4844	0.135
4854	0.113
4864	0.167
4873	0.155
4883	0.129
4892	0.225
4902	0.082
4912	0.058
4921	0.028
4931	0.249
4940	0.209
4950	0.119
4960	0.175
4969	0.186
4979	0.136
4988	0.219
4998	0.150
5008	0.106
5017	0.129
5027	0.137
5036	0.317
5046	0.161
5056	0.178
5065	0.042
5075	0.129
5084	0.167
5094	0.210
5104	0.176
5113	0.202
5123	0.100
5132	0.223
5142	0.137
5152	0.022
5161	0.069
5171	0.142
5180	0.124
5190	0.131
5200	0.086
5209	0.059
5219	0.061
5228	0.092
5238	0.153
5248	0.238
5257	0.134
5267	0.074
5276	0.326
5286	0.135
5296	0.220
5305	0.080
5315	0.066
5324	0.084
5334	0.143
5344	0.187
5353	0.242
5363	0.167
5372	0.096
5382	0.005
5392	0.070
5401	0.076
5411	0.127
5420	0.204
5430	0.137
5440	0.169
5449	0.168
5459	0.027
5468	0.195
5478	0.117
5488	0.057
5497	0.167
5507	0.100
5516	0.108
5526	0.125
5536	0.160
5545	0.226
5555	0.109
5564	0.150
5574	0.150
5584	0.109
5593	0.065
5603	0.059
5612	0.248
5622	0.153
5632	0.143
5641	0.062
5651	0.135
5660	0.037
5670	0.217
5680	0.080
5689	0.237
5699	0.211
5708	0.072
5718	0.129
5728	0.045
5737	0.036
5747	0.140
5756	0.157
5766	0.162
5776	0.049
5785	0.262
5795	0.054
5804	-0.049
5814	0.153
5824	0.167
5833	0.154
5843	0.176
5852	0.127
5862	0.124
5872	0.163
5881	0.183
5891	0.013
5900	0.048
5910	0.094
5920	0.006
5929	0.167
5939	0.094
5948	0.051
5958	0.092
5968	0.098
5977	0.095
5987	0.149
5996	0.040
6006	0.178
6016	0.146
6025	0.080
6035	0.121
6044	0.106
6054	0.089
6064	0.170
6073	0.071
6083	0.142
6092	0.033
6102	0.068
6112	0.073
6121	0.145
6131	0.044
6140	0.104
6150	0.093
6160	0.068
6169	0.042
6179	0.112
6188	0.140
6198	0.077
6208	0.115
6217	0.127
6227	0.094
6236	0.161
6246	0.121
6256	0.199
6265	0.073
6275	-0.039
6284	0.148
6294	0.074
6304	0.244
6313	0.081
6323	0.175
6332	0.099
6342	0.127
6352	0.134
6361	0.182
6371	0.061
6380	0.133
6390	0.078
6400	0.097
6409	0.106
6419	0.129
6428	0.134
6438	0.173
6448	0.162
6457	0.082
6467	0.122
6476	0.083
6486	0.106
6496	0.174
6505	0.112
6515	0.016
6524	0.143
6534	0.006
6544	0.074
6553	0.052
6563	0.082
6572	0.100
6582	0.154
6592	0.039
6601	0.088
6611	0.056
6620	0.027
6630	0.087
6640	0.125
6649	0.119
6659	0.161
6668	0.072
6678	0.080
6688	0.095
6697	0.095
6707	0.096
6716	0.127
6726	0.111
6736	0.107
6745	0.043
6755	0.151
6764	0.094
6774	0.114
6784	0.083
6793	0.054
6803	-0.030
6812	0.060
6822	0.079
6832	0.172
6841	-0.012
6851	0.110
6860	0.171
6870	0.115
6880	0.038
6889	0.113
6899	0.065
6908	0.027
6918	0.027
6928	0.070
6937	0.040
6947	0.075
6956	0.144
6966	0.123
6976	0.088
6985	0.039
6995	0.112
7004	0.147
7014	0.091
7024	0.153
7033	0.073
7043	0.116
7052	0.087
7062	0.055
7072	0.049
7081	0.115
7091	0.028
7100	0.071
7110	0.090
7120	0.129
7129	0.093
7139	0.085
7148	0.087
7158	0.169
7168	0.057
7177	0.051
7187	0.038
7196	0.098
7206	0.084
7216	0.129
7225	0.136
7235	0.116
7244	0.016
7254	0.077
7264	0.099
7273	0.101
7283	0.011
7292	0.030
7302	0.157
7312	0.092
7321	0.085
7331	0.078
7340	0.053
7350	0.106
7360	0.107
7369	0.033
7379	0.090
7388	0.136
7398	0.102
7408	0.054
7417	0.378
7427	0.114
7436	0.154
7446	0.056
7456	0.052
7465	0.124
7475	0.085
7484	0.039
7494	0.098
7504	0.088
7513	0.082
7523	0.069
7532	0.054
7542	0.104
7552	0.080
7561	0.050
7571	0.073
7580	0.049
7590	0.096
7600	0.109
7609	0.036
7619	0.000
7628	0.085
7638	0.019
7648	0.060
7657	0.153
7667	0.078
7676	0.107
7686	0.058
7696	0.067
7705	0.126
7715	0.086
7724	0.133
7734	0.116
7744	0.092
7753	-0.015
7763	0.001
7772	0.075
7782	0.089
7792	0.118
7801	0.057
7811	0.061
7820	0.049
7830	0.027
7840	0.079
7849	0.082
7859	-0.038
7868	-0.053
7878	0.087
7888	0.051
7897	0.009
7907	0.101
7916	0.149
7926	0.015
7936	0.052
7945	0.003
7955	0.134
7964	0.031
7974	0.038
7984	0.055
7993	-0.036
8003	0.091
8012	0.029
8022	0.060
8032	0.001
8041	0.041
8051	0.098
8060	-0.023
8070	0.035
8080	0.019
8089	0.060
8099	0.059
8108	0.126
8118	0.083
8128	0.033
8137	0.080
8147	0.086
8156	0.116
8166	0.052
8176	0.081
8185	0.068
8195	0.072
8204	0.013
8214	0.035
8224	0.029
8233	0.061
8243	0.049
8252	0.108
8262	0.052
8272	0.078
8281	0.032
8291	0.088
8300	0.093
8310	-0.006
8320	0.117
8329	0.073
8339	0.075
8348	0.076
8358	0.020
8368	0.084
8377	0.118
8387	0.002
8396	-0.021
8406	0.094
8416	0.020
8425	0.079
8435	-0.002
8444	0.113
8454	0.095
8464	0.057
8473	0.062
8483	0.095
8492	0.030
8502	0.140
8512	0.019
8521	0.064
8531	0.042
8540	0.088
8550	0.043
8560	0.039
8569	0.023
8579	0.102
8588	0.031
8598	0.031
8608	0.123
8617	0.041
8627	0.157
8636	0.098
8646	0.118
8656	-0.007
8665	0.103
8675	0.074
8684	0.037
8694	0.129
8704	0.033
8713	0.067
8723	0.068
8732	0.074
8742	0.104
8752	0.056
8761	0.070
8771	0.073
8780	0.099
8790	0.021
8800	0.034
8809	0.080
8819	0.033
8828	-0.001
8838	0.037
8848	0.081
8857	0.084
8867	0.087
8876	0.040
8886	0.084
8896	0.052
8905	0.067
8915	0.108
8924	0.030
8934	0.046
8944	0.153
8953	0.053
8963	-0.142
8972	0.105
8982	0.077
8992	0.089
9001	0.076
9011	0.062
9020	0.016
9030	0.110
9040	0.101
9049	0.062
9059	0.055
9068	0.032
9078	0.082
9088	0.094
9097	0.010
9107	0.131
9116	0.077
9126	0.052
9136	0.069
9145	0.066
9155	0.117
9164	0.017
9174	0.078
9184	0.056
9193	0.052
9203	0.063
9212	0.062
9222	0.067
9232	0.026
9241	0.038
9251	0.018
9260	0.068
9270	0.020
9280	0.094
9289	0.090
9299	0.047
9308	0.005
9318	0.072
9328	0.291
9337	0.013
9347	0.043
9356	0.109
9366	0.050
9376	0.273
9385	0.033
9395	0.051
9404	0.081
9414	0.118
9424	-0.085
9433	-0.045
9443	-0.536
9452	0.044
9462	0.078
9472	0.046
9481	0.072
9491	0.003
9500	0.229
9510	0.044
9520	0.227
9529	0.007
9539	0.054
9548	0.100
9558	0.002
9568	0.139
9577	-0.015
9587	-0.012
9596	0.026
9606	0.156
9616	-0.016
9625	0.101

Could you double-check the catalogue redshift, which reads 0.13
